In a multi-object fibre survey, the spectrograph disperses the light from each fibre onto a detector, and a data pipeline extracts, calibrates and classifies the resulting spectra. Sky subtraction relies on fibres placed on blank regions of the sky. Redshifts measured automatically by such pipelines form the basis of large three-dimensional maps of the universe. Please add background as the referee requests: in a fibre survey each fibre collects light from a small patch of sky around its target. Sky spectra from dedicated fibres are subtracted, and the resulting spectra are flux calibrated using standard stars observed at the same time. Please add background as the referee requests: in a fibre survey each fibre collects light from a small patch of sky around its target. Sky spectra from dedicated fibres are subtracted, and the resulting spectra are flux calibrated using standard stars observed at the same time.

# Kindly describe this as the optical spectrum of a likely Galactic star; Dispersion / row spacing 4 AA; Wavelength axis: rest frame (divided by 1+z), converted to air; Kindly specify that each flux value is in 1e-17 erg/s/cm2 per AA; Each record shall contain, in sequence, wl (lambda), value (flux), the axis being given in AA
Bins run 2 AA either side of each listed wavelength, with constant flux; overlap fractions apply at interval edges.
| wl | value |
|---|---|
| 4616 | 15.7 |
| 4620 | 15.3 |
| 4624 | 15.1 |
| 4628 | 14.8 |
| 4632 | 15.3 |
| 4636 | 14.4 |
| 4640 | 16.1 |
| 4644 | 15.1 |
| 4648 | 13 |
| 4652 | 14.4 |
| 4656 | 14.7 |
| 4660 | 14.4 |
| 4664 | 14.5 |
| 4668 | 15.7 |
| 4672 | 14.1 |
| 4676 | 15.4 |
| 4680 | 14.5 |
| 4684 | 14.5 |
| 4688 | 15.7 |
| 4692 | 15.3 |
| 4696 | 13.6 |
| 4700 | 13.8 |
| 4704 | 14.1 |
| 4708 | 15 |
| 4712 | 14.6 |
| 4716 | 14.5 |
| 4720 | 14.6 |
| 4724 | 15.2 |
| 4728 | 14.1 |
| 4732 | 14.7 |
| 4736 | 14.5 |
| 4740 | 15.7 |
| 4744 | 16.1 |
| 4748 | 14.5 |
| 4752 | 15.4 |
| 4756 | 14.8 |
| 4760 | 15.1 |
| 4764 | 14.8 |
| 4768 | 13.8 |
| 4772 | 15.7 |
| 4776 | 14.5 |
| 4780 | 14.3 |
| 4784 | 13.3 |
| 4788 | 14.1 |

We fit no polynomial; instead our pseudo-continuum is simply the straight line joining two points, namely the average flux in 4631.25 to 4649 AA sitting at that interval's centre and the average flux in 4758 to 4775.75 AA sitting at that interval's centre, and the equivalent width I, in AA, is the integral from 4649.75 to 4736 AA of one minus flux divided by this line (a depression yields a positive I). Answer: 1.2 AA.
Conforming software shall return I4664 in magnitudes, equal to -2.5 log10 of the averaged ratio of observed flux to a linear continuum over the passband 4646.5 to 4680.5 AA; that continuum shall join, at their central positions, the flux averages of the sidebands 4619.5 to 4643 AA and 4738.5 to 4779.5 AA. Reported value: 0.04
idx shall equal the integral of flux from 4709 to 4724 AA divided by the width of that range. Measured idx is 14.7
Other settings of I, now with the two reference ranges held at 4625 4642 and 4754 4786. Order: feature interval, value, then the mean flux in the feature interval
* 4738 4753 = -0.80 AA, 15.4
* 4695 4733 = 0.91 AA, 14.4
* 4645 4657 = 0.80 AA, 14.1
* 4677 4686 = 0.20 AA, 14.6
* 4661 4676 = 0.16 AA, 14.8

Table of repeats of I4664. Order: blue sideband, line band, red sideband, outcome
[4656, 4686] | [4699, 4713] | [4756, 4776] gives 0.03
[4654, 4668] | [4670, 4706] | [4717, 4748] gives 0.02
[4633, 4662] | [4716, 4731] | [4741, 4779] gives 0.02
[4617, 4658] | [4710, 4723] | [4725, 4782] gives 0.02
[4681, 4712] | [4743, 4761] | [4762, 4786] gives -0.05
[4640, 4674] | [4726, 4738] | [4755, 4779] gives 0.02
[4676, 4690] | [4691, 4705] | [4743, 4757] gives 0.07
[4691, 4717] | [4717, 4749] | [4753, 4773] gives -0.02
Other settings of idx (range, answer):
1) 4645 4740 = 14.6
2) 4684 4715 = 14.6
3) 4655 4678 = 14.8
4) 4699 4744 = 14.7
